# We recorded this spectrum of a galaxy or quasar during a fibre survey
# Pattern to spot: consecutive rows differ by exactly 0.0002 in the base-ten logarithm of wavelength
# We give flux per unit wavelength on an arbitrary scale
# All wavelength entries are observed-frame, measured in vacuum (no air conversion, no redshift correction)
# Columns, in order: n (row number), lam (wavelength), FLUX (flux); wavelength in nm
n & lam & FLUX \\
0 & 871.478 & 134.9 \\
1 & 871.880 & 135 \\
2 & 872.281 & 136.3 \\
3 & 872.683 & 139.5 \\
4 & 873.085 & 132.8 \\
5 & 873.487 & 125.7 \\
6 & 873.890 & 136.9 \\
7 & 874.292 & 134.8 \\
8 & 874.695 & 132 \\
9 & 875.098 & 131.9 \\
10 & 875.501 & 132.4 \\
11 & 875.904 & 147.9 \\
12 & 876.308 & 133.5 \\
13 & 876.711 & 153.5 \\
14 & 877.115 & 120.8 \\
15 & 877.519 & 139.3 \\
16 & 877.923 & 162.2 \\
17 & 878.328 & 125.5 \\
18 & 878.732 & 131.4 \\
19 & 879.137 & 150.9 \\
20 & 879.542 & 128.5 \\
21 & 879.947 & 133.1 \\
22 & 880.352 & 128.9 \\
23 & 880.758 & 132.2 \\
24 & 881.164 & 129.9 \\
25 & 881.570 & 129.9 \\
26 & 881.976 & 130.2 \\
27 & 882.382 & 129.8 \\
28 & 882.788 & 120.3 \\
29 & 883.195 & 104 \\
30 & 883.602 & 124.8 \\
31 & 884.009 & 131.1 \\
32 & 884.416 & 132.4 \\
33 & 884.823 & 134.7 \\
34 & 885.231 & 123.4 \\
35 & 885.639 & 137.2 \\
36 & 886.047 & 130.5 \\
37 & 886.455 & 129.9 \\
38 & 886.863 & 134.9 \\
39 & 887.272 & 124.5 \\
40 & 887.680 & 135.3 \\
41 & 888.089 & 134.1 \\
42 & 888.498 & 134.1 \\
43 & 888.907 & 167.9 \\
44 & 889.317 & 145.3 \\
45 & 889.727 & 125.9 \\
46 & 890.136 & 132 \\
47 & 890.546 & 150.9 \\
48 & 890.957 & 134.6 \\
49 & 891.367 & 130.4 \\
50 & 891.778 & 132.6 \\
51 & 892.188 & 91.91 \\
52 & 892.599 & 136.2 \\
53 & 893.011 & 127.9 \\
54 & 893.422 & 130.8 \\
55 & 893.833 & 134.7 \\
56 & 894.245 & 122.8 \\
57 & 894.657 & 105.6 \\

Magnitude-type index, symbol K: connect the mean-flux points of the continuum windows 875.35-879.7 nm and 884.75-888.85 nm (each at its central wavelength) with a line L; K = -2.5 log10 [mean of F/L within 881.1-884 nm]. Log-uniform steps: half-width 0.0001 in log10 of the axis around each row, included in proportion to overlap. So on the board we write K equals 0.10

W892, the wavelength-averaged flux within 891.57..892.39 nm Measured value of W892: 112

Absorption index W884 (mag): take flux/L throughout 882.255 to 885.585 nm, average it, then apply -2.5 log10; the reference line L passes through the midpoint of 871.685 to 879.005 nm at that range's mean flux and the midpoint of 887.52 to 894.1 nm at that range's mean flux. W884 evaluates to 0.08 mag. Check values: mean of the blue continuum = 136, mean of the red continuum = 134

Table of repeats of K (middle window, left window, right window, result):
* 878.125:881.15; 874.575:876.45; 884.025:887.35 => 0.010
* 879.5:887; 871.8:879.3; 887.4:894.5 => 0.052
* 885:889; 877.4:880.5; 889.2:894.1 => -0.009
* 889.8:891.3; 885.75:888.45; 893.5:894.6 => -0.068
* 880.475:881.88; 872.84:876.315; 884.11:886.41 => 0.017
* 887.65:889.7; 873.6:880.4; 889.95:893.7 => -0.089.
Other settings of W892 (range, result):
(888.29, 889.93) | 143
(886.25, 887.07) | 132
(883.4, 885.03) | 131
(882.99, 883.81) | 114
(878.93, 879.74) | 140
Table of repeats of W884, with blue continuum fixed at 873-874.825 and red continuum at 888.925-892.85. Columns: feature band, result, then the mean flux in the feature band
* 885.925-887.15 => 0.01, 131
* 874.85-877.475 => -0.03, 137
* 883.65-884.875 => 0.01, 132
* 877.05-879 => -0.04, 137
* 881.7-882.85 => 0.04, 128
